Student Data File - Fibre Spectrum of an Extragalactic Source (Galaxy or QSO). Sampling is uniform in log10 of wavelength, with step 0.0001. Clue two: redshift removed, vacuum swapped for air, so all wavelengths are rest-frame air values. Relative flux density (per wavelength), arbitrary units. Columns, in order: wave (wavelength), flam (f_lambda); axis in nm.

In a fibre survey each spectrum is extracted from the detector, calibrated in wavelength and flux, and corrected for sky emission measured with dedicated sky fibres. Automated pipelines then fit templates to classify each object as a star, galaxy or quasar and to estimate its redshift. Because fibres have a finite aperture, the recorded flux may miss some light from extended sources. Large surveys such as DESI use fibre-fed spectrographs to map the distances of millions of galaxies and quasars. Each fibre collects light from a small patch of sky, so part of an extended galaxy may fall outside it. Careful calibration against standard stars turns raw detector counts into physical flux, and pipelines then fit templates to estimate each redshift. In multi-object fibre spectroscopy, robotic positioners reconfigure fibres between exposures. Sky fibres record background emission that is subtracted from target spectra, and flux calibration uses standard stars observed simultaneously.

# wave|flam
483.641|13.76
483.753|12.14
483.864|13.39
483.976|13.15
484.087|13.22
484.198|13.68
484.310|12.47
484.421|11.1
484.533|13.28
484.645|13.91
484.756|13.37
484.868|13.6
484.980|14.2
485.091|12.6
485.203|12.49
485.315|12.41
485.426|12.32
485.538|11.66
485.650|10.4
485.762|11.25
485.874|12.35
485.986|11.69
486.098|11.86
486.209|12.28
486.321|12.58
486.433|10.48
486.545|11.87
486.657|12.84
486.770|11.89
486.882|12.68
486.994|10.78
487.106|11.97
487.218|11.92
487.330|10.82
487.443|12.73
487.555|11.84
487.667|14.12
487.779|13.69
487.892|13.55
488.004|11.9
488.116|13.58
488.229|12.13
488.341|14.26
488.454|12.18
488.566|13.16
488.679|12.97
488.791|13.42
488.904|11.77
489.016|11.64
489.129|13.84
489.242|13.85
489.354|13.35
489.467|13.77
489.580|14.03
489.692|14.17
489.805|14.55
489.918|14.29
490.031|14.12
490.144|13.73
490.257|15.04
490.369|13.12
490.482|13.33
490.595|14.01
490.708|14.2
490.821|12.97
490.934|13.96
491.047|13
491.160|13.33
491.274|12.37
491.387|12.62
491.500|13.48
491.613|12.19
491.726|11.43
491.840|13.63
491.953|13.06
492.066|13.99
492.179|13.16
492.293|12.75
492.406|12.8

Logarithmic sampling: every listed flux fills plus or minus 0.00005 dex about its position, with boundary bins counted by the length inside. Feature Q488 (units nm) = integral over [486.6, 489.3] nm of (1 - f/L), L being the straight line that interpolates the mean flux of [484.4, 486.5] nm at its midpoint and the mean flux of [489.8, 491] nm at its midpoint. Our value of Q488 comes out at 0.098 nm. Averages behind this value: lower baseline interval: 12.3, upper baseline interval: 13.9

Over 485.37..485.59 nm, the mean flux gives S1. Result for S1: 12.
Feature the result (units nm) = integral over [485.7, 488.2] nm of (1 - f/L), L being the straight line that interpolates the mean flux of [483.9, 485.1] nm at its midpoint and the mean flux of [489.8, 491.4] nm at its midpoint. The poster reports 0.22 nm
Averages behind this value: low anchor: 13.2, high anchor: 13.6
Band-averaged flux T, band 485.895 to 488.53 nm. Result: 12.3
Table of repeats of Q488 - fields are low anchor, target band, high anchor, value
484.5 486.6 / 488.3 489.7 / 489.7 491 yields 0.03 nm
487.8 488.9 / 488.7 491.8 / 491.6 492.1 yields -0.11 nm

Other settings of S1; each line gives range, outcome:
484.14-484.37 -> 13.1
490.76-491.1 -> 13.3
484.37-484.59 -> 12.2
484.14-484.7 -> 12.9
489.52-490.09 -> 14.2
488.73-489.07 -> 12.3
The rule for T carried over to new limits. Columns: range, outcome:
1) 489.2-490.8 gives 14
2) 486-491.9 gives 12.9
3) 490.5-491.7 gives 13.2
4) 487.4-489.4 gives 13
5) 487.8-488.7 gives 13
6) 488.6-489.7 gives 13.2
